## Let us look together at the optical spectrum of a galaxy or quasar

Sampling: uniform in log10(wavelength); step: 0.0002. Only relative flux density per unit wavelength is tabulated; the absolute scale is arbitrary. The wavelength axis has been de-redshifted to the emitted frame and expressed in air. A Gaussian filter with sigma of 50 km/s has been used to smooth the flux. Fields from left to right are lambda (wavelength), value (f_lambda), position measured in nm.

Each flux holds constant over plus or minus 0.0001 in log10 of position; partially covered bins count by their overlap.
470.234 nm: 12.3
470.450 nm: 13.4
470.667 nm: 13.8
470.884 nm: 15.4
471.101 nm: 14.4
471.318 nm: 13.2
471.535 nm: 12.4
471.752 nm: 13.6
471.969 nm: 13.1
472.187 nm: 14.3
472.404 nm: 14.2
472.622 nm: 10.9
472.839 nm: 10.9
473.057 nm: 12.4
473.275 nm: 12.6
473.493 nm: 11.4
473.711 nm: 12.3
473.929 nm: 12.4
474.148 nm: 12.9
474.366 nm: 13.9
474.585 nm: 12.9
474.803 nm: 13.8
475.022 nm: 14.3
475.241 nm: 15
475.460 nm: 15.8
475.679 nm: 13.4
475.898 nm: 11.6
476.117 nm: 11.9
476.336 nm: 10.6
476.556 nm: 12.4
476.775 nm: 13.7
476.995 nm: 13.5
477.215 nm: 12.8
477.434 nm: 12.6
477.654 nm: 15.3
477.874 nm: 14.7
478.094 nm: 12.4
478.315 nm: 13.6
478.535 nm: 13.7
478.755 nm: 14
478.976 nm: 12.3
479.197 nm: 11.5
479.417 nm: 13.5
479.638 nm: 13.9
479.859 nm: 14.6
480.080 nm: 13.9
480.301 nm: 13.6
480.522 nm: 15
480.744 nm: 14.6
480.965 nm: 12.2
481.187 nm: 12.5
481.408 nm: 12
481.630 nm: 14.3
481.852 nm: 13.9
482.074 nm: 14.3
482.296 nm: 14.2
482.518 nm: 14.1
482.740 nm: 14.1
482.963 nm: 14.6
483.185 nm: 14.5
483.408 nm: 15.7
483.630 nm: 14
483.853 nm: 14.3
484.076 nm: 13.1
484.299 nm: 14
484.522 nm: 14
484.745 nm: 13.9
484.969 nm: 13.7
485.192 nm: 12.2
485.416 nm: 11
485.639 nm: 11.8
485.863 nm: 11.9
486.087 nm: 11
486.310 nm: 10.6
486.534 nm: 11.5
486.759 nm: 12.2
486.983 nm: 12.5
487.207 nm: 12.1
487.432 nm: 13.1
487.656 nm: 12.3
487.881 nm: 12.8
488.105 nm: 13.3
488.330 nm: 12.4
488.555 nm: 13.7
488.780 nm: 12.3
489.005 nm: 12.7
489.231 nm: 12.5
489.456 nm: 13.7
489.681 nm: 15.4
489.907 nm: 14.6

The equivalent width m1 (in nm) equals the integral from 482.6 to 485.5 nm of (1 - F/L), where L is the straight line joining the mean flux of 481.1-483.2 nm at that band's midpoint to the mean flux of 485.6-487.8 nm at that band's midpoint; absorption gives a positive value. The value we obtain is -0.17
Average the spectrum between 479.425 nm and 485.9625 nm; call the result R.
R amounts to 13.7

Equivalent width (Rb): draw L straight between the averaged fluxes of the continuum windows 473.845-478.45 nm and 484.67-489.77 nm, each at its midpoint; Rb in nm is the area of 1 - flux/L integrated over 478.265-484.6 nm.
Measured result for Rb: -0.42 nm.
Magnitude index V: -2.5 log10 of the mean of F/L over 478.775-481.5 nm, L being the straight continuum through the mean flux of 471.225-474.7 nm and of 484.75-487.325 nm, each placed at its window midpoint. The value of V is -0.088 mag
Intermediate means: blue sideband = 12.7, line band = 13.3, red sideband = 11.9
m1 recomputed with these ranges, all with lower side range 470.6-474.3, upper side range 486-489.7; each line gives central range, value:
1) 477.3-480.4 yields -0.18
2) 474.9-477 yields -0.06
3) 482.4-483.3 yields -0.12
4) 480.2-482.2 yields -0.14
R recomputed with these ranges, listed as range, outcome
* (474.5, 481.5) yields 13.4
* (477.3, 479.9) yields 13.5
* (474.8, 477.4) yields 13.2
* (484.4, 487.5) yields 12.2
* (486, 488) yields 12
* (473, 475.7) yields 13.3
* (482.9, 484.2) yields 14.4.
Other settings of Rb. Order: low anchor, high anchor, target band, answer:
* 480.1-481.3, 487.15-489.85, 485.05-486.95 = 0.236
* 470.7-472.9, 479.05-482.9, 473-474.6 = 0.095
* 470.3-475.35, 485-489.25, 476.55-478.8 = -0.122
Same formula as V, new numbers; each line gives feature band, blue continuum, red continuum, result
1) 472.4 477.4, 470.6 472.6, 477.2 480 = 0.063 mag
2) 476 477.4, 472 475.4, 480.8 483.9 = 0.069 mag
